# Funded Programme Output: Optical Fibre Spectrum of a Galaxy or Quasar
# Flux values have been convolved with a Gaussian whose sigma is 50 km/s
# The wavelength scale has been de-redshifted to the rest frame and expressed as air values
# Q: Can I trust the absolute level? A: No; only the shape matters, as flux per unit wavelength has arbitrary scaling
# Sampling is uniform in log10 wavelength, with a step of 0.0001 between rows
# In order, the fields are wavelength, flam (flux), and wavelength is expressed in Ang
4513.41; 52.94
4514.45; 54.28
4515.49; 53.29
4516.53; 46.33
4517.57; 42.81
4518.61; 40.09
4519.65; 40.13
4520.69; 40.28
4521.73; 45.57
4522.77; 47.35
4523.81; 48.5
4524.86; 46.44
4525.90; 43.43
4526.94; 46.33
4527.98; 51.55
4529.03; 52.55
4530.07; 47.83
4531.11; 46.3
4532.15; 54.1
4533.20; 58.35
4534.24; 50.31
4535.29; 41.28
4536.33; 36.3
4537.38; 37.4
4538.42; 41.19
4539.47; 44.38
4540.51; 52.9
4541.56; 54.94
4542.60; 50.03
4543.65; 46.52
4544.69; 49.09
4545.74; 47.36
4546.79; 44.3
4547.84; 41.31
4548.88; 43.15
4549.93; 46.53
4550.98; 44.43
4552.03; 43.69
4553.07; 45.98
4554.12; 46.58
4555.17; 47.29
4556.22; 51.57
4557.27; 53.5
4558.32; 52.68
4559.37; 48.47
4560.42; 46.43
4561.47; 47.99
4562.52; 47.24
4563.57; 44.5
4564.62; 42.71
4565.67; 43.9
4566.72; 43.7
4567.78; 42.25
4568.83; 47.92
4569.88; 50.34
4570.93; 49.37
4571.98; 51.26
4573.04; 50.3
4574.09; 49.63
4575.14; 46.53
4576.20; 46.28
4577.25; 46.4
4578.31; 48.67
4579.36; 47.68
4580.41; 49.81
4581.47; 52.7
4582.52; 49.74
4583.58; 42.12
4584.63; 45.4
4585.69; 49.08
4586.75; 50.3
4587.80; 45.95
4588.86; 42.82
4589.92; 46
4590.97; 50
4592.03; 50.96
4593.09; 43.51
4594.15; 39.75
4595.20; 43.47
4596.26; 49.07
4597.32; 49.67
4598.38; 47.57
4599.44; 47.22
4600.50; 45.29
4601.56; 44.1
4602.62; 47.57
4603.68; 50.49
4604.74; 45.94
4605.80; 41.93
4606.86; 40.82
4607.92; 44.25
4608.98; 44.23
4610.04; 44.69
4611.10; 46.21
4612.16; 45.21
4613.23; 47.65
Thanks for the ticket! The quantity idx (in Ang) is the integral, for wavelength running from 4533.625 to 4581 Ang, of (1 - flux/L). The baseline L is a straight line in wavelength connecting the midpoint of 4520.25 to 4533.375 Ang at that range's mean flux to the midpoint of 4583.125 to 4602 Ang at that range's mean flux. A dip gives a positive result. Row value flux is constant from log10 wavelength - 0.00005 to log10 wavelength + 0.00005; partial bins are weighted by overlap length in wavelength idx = 0.5 Ang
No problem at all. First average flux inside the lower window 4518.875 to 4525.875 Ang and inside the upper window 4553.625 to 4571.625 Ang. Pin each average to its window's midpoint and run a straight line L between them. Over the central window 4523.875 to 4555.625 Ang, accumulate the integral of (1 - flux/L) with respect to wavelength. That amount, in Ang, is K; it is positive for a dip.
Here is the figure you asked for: -0.71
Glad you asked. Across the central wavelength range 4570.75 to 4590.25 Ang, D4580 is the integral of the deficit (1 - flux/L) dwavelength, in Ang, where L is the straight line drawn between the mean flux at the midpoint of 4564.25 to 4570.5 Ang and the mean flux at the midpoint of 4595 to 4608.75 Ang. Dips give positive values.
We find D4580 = -1.0 Ang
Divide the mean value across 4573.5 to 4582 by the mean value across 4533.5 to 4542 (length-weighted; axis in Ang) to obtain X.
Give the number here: 1.1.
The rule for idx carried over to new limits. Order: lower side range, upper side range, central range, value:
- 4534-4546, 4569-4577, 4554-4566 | 0.0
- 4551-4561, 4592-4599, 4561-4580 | 0.1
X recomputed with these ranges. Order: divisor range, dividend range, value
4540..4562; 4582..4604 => 0.97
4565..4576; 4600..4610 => 0.95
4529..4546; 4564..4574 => 0.99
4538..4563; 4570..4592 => 1.01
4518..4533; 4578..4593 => 1.02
